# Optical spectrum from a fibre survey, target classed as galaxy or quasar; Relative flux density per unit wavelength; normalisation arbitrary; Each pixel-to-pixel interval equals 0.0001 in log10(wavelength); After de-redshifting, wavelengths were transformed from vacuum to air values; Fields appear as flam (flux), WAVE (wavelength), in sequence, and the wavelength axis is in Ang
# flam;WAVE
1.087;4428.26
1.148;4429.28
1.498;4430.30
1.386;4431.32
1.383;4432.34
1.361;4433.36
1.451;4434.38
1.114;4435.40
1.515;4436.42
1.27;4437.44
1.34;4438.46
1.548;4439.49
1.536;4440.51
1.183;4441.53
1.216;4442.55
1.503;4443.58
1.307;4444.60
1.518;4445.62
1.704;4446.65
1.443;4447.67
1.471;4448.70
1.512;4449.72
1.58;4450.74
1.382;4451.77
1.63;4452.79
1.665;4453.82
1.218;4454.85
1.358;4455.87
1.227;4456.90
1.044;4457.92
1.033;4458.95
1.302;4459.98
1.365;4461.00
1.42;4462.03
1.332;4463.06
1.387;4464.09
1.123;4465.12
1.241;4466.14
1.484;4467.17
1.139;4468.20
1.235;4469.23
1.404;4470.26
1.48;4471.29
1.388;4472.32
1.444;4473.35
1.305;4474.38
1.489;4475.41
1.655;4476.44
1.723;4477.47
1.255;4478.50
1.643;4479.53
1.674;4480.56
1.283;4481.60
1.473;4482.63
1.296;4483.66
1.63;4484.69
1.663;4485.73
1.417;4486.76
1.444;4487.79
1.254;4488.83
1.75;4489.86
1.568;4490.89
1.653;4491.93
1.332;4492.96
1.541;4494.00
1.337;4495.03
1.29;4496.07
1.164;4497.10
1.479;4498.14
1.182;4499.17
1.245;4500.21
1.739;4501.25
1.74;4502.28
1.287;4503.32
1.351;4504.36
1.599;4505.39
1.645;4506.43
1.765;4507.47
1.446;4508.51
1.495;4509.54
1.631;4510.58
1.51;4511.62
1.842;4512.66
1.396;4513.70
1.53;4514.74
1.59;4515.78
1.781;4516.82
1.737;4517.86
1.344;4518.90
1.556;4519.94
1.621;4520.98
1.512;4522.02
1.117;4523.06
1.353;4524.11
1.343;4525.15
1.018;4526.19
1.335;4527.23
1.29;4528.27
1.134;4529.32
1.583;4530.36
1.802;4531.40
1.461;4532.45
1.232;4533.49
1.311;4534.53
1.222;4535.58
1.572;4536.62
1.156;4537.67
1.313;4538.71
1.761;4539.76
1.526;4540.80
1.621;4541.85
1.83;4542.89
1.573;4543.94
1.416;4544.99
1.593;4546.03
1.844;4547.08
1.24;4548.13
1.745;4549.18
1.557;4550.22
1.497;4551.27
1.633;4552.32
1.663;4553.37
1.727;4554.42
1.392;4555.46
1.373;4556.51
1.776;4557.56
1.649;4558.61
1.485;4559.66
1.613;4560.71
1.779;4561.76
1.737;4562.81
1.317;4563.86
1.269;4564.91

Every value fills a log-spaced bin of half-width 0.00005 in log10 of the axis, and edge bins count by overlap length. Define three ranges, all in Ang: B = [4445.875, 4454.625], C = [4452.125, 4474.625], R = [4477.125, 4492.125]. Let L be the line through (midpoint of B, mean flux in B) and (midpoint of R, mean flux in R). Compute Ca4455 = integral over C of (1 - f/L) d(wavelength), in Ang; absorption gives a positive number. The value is 2.9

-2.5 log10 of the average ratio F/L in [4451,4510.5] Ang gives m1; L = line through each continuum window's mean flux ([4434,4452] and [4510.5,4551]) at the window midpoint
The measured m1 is 0.02 mag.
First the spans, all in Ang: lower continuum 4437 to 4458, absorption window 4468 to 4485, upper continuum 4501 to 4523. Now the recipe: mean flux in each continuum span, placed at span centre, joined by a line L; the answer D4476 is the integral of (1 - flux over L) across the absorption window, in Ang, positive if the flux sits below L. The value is 0.5 Ang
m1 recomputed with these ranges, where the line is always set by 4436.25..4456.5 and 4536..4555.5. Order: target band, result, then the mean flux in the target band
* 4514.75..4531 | 0.08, 1.43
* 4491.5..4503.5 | 0.06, 1.42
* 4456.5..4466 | 0.17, 1.25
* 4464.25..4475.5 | 0.11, 1.34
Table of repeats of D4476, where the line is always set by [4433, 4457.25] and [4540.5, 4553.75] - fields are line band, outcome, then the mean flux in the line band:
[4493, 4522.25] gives 0.35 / 1.51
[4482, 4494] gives -0.03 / 1.5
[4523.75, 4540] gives 2.15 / 1.36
